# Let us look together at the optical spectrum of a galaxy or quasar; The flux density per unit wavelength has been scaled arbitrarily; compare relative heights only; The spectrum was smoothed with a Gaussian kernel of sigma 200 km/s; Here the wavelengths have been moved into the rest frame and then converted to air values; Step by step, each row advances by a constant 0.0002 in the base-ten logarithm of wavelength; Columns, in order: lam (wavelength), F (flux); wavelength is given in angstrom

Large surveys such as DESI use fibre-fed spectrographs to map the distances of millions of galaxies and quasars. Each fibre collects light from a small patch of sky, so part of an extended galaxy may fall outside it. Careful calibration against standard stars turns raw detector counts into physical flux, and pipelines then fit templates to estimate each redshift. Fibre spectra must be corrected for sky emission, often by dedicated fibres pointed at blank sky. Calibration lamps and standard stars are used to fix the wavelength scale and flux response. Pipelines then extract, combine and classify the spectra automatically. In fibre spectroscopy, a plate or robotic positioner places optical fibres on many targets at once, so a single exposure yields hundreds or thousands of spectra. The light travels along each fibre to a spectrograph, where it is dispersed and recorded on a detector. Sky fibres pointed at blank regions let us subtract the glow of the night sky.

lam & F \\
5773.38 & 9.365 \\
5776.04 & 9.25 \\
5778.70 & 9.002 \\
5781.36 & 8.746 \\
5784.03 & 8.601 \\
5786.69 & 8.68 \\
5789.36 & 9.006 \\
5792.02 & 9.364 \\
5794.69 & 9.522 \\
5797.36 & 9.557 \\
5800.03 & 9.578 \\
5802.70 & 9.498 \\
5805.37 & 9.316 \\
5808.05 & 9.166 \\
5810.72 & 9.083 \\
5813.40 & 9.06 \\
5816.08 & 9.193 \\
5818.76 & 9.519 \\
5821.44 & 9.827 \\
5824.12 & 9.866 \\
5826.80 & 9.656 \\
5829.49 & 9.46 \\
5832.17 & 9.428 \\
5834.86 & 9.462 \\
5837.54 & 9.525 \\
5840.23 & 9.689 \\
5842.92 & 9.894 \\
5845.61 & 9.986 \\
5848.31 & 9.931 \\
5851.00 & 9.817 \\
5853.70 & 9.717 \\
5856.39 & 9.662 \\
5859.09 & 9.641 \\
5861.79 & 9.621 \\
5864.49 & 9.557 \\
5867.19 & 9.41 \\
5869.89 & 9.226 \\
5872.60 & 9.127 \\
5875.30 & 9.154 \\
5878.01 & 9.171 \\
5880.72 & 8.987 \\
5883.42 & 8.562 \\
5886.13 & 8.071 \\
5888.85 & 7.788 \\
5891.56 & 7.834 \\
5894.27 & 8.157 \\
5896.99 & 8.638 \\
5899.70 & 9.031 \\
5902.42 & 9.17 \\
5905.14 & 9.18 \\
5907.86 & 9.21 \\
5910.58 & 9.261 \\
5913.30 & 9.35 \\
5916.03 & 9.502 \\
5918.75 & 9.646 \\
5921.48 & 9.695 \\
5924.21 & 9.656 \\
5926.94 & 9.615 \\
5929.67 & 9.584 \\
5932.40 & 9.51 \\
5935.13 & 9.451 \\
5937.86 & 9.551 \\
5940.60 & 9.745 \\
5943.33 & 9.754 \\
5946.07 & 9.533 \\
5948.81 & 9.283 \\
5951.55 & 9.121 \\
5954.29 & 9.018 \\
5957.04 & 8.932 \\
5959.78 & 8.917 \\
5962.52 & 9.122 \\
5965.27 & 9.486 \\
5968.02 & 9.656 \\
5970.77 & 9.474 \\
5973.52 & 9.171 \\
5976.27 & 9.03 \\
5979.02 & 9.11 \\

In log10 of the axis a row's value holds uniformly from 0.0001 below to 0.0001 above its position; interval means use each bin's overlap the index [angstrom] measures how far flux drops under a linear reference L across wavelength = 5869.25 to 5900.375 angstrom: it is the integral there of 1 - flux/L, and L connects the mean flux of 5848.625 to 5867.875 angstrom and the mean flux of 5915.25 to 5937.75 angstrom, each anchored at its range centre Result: 3.25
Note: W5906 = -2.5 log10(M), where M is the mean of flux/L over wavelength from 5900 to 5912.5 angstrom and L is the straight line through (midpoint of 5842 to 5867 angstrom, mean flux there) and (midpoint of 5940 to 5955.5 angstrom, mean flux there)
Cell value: 0.04 mag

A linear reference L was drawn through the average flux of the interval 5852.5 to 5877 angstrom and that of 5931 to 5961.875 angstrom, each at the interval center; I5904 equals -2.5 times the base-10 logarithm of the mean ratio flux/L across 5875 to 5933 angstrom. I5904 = 0.044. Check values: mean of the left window 9.45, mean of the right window 9.34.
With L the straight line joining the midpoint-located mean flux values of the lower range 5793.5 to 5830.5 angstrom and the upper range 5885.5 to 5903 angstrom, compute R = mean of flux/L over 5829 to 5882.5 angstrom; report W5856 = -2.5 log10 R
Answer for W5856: -0.077 mag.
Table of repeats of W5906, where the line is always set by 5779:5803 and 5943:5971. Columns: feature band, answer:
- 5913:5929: -0.04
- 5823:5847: -0.05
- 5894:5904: 0.05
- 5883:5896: 0.15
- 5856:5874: -0.03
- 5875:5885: 0.03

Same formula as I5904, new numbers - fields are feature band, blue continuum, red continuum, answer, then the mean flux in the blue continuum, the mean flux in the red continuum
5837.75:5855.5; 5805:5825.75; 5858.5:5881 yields -0.05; 9.38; 9.32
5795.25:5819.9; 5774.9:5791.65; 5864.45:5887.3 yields -0.05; 8.91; 9.01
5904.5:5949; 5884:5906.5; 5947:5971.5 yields -0.08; 8.49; 9.22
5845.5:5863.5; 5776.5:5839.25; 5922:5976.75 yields -0.05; 9.31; 9.39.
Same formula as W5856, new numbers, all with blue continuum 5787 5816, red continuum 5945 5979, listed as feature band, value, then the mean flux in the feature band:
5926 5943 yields -0.04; 9.59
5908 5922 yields -0.02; 9.45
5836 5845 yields -0.05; 9.73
